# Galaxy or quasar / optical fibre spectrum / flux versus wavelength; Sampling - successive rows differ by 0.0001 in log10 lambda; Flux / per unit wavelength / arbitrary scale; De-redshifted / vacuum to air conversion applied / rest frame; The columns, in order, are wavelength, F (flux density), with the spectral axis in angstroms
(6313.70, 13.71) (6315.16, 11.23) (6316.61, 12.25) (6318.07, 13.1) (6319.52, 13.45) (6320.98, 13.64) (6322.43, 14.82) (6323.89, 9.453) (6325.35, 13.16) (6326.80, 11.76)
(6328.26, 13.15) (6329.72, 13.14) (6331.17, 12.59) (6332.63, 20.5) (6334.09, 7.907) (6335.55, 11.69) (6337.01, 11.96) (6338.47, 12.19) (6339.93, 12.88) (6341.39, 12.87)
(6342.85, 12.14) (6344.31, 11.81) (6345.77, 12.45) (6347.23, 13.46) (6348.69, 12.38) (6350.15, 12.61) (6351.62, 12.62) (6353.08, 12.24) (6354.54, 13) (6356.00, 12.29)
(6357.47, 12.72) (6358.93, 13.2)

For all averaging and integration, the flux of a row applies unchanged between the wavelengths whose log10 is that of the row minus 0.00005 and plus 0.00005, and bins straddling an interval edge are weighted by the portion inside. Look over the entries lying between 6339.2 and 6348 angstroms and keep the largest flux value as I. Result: 13.46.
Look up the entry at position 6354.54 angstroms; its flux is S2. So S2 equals 13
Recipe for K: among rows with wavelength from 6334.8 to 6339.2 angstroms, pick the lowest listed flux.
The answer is 11.69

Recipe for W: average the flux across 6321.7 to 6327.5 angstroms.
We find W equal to 12.3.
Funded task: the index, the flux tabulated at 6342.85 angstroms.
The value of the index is 12.14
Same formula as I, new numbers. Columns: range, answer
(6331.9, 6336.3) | 20.5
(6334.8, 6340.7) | 12.88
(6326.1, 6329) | 13.15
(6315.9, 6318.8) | 13.1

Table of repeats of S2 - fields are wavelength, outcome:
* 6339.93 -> 12.88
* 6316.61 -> 12.25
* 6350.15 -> 12.61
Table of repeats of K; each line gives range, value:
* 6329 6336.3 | 7.907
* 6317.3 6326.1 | 9.453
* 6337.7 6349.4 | 11.81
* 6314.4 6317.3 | 11.23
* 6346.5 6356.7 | 12.24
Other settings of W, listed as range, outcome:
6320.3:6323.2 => 14.2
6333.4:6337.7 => 10.5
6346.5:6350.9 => 12.8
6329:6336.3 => 13.2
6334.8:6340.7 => 12.2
